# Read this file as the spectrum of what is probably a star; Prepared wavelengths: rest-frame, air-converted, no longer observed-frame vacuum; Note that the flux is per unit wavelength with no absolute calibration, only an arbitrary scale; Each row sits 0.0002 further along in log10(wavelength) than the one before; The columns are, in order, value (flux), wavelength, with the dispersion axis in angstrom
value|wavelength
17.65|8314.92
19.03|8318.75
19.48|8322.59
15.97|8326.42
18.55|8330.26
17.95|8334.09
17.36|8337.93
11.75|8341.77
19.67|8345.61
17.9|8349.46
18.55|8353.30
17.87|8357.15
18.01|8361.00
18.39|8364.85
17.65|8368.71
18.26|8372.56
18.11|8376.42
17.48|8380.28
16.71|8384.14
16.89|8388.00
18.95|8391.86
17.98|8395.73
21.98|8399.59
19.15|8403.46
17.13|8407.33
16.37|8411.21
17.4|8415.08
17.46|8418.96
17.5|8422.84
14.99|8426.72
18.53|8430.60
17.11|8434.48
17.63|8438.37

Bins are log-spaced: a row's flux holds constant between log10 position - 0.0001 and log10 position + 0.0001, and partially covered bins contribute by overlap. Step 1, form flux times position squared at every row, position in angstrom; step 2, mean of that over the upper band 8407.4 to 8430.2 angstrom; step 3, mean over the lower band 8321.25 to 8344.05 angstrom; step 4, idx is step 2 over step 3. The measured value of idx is 1.02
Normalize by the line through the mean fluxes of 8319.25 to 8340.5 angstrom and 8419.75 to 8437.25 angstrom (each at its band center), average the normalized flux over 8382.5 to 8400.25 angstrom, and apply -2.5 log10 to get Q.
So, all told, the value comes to -0.06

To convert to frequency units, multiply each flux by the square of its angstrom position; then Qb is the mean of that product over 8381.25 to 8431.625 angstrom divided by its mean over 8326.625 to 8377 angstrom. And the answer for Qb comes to 1.0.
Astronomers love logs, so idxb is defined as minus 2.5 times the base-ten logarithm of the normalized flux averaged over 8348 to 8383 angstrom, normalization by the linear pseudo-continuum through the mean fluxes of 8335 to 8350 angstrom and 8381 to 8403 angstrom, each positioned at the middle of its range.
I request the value -0.03 mag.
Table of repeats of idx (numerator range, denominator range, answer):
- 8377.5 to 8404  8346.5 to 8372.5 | 1.02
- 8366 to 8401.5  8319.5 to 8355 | 1.05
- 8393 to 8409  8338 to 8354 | 1.14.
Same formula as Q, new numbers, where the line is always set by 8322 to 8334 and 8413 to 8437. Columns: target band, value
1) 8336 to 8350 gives 0.08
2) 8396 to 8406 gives -0.15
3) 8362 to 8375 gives -0.03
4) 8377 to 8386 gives 0.01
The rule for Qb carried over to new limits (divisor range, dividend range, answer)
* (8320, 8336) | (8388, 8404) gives 1.08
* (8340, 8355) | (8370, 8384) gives 1.05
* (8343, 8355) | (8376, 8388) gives 0.95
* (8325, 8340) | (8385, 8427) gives 1.04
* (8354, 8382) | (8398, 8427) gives 1.00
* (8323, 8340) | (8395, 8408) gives 1.12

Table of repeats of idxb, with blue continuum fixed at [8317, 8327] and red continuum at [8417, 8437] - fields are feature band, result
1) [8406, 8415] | 0.030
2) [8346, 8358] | -0.016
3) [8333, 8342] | 0.128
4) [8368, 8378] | -0.015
